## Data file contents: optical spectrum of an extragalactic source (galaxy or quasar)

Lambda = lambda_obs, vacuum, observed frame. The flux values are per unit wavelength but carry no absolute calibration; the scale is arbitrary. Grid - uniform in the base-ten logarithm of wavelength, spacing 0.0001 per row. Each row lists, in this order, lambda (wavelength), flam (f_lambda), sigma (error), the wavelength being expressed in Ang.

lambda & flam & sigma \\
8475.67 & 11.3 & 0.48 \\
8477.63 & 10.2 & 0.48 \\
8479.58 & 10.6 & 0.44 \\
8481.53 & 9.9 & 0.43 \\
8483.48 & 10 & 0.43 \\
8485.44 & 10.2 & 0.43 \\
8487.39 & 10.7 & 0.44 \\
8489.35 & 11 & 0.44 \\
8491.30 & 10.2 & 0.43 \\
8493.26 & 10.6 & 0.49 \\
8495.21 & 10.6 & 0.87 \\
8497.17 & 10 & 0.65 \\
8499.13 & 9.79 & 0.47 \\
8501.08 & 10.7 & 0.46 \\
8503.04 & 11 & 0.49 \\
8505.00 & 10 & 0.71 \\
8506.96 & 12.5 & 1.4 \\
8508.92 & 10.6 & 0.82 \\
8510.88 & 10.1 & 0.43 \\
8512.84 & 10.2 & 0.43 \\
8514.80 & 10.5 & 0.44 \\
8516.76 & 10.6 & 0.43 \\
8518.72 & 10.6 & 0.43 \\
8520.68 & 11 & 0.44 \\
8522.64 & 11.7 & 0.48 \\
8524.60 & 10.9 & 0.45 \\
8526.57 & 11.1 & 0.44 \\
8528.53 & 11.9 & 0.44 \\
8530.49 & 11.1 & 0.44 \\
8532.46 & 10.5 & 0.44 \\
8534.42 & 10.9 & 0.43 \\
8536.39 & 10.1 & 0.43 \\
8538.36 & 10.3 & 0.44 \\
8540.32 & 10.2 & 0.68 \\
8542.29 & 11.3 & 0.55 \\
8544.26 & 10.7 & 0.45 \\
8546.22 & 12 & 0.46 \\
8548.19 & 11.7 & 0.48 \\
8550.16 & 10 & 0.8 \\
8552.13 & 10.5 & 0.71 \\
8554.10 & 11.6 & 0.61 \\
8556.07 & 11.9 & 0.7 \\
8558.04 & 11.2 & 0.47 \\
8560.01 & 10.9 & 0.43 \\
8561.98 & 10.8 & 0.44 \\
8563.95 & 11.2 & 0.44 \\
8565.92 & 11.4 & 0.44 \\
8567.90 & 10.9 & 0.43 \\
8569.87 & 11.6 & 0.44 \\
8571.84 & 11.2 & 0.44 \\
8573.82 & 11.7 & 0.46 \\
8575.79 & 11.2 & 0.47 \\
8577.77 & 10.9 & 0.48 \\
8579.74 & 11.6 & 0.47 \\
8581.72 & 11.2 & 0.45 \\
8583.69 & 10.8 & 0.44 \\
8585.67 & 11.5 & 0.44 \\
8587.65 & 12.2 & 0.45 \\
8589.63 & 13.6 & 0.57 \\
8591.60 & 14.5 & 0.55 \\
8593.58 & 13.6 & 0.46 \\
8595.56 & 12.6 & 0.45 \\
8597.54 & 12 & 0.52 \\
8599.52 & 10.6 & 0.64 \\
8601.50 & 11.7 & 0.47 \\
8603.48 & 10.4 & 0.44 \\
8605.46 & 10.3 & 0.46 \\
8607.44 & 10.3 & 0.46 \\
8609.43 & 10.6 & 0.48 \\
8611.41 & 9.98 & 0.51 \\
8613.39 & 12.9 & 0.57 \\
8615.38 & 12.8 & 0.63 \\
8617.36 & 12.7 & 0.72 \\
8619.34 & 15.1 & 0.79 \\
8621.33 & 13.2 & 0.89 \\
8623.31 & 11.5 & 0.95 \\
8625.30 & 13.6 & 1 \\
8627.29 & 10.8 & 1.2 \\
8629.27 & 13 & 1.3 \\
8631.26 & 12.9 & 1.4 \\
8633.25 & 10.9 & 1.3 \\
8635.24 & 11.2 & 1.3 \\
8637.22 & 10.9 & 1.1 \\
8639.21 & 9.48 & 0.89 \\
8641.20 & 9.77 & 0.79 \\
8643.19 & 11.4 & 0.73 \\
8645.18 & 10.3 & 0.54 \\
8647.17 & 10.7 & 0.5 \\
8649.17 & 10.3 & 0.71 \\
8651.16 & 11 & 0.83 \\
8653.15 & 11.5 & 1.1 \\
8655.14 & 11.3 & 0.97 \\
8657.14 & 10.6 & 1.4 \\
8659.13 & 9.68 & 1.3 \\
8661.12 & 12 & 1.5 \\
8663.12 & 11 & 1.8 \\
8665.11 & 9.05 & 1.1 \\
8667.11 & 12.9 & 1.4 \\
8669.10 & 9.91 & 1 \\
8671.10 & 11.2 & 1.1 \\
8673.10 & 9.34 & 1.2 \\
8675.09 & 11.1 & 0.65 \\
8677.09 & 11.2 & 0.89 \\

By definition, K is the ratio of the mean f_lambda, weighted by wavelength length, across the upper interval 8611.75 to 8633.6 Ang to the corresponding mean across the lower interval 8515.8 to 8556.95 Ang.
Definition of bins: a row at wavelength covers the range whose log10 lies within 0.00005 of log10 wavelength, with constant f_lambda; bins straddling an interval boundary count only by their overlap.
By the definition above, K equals 1.2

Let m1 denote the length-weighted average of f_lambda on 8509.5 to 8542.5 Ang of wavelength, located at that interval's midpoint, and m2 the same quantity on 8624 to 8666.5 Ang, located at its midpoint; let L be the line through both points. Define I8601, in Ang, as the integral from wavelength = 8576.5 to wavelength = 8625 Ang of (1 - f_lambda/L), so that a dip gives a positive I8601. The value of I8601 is -4.6 Ang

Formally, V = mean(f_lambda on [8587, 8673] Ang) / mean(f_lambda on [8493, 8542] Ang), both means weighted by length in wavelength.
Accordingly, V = 1.07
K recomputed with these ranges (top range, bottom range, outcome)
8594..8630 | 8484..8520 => 1.13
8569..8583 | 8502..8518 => 1.06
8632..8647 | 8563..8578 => 0.94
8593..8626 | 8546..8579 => 1.07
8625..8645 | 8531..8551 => 1.05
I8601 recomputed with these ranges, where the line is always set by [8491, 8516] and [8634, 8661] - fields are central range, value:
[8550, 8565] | -0.7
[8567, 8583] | -1.0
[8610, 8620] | -1.8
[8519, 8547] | -1.1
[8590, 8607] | -2.1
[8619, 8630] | -2.1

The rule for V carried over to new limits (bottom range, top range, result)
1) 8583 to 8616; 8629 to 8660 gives 0.92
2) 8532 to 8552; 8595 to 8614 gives 1.03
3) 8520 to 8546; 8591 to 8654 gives 1.06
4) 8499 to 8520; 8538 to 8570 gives 1.04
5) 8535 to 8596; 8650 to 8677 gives 0.95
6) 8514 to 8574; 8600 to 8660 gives 1.03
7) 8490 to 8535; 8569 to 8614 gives 1.08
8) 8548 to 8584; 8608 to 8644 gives 1.06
